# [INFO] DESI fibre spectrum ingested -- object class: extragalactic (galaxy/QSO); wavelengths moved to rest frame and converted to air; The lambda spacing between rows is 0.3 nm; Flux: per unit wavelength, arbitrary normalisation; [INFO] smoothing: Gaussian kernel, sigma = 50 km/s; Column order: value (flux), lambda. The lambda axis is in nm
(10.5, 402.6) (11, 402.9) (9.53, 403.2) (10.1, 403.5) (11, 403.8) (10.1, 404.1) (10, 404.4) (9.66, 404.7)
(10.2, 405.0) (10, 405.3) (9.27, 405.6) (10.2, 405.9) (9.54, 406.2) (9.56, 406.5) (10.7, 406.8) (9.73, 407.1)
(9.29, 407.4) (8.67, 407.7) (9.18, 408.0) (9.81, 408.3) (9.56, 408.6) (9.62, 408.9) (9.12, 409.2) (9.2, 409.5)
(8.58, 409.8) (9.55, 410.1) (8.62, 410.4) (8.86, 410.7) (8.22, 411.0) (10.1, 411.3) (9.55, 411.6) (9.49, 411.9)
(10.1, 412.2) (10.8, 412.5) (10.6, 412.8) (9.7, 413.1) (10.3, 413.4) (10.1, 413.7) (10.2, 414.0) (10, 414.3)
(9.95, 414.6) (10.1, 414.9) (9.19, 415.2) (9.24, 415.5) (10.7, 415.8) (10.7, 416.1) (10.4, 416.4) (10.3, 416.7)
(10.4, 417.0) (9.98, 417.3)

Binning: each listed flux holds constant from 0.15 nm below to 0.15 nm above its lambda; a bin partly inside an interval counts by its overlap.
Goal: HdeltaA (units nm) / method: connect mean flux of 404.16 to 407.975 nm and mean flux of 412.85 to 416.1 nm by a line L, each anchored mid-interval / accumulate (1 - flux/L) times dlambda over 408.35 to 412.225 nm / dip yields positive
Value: 0.24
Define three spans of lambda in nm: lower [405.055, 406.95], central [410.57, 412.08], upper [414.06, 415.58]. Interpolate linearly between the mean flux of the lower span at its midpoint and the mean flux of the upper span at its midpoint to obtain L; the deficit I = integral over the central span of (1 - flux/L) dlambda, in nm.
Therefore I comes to 0.08 nm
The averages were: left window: 9.89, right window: 9.75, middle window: 9.27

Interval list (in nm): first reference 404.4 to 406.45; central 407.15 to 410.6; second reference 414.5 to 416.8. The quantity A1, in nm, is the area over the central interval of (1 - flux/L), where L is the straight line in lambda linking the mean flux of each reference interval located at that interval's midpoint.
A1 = 0.240 nm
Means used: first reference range 9.81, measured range 9.21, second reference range 10.1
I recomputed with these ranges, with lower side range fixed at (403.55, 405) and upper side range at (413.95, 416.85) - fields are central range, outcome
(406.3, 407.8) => 0.08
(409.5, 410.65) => 0.13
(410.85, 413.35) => 0.07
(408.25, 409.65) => 0.10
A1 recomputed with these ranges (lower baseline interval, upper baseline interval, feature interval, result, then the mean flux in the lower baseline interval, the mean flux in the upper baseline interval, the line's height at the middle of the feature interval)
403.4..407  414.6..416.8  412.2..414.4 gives -0.04 nm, 10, 10.1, 10.1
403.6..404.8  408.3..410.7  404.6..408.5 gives 0.03 nm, 10.2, 9.2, 9.76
